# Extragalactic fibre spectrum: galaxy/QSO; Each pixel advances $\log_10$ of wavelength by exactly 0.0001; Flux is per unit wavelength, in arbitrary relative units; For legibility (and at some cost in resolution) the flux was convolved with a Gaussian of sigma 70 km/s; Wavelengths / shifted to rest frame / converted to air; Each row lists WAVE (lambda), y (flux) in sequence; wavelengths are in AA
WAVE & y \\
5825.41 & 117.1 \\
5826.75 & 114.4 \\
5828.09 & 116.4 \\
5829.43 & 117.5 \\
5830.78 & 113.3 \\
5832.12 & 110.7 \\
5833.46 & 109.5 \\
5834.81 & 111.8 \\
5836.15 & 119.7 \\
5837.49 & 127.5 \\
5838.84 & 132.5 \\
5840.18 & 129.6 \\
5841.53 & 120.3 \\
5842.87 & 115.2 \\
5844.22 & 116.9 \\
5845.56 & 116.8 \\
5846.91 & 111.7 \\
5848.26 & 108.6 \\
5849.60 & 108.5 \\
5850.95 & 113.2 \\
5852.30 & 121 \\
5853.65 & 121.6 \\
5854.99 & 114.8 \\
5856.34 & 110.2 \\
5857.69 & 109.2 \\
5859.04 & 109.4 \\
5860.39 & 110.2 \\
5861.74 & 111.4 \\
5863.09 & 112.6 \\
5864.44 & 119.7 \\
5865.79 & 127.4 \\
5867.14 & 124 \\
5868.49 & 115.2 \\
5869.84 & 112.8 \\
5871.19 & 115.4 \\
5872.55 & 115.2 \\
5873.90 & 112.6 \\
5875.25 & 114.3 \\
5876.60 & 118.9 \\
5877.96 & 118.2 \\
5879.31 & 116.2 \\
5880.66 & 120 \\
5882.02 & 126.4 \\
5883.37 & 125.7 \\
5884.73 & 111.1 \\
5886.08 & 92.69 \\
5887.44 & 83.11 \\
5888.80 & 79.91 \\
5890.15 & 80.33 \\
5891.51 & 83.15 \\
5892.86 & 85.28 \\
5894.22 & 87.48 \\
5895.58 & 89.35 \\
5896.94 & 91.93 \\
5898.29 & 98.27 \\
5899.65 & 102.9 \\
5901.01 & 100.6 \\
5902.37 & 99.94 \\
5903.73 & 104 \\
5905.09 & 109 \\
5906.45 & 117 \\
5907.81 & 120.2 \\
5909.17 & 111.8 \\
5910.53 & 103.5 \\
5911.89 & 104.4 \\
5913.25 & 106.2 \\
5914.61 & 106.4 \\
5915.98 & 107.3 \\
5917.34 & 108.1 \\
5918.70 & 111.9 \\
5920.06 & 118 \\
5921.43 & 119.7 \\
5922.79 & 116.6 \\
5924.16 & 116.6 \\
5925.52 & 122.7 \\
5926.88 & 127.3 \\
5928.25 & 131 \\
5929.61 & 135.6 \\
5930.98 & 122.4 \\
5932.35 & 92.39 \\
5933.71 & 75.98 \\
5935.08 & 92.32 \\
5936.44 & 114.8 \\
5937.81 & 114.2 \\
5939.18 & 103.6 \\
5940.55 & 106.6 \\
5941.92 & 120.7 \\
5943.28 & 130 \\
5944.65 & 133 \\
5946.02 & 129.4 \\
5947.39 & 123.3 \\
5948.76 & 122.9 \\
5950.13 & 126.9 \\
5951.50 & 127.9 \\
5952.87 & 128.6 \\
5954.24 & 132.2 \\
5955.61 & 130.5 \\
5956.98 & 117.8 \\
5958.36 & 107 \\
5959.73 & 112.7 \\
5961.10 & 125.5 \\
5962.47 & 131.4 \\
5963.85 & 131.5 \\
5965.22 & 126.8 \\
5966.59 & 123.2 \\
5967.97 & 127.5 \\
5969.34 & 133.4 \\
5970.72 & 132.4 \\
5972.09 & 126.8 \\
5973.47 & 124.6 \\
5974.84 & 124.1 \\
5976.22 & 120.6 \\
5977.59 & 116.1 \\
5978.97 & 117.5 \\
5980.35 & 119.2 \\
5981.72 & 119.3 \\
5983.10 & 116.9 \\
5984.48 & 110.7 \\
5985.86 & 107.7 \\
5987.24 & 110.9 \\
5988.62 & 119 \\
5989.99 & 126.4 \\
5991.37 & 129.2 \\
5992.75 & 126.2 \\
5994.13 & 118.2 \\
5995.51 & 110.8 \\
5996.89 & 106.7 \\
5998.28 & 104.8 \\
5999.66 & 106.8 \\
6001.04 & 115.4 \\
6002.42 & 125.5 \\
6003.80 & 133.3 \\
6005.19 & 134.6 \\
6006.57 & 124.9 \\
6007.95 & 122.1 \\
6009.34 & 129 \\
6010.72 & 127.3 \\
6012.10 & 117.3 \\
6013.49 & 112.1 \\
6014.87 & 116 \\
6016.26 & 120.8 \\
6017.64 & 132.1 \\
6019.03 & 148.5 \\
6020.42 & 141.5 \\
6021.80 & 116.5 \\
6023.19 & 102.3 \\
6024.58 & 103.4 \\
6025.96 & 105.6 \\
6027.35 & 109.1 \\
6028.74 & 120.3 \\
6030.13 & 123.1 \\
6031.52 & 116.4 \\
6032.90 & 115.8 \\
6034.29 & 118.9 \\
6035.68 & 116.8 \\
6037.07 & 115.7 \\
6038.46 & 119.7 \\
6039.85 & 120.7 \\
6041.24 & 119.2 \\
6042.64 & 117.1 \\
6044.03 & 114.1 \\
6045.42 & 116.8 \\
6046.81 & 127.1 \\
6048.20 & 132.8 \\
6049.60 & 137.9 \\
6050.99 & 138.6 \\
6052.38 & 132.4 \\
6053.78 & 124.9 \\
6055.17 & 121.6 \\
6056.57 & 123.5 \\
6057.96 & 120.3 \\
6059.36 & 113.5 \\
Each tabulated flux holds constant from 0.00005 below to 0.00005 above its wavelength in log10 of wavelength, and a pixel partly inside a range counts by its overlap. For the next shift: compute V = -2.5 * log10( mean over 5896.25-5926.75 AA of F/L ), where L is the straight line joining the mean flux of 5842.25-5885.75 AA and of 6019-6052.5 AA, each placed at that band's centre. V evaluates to 0.07 mag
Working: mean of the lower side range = 116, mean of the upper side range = 121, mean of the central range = 109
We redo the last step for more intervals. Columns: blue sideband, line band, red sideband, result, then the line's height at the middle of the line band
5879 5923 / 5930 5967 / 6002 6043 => -0.077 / 111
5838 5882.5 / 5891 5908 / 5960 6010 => 0.196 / 118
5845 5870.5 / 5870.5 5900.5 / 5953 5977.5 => 0.140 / 117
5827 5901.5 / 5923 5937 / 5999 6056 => 0.018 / 115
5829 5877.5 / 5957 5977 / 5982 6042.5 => -0.057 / 118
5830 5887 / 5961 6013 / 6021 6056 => -0.028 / 119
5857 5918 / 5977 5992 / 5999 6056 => -0.002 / 117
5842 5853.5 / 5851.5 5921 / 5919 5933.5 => 0.079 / 116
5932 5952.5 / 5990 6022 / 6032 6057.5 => -0.026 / 120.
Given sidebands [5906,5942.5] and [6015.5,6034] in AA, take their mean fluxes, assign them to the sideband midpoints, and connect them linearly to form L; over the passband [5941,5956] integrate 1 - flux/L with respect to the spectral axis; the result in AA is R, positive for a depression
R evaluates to -1.8 AA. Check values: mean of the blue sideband 112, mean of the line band 127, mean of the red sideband 120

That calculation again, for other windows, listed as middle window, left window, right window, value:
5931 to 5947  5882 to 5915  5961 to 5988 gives 0.15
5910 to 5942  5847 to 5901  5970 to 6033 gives 0.39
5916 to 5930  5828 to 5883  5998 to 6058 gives -0.15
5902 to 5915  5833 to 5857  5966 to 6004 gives 1.08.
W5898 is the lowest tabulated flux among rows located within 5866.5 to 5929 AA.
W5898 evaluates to 79.91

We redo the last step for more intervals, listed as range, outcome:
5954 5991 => 107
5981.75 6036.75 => 102.3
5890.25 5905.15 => 83.15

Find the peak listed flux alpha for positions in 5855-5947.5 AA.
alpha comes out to 135.6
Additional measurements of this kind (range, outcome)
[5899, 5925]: 120.2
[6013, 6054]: 148.5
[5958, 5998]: 133.4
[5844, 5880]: 127.4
